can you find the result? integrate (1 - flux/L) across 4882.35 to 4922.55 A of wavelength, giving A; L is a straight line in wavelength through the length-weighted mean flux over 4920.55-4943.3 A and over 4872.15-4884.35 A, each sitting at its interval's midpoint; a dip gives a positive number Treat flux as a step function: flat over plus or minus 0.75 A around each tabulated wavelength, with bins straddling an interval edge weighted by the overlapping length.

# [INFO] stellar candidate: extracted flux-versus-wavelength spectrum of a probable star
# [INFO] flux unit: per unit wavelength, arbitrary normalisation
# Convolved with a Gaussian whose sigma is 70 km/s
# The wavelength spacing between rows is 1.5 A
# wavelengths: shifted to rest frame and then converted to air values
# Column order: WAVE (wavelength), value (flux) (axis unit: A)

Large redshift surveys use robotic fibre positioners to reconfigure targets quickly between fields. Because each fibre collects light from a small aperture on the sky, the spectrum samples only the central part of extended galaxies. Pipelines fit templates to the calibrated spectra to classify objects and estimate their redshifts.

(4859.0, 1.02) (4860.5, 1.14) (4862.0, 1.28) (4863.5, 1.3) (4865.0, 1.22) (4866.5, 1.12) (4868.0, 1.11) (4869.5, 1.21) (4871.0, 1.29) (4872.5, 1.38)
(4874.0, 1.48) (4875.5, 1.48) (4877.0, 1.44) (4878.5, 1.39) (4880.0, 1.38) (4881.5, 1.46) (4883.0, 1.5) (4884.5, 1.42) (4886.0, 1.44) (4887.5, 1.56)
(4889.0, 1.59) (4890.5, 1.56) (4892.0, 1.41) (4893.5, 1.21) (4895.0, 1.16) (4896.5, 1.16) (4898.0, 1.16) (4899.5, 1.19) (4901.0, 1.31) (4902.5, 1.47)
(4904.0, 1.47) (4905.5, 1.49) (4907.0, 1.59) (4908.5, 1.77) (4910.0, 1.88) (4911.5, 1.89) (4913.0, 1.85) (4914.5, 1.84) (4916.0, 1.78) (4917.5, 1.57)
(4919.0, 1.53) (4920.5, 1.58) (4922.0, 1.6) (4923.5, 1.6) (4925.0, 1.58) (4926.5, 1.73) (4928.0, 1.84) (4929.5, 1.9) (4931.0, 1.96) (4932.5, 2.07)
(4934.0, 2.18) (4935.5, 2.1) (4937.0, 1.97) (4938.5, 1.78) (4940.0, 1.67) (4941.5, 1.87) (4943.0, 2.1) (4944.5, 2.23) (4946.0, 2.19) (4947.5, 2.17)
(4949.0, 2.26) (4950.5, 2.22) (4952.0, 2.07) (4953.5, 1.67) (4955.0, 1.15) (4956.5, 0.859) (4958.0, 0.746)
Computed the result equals 2.7 A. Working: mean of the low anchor 1.44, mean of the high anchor 1.85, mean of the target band 1.52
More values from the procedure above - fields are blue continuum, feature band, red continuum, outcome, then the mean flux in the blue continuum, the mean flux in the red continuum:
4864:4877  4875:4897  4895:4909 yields -1.2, 1.3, 1.38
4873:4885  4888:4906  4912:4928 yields 2.3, 1.44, 1.68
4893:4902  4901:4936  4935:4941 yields -4.4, 1.21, 1.87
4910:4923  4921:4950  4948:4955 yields -1.3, 1.71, 1.96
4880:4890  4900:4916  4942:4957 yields -0.1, 1.49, 1.91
